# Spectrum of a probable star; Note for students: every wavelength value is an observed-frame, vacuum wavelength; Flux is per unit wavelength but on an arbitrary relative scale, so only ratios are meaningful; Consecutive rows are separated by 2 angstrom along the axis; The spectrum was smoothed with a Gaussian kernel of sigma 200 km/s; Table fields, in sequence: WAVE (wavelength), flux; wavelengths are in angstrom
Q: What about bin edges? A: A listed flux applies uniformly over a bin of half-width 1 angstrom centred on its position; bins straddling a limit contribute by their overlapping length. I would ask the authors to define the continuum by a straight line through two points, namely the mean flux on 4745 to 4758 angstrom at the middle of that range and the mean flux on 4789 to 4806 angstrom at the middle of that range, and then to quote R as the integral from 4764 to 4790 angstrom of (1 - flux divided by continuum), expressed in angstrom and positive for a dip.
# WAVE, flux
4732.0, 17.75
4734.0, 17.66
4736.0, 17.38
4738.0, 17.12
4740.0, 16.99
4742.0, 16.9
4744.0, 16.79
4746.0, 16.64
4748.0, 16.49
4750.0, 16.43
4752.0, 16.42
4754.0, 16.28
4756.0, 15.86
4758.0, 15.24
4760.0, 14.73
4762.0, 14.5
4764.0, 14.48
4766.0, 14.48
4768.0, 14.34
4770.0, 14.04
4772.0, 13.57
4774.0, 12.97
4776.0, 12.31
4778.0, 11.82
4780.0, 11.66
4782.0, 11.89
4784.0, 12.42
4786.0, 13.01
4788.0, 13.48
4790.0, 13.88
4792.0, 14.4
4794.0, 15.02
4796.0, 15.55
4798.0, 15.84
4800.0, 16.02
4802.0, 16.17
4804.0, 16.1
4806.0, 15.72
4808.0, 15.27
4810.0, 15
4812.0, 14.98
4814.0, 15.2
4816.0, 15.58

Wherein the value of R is 4.4 angstrom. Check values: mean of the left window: 16.3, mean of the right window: 15.4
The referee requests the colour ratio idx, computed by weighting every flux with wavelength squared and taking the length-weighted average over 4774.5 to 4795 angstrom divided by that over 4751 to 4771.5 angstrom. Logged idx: 0.87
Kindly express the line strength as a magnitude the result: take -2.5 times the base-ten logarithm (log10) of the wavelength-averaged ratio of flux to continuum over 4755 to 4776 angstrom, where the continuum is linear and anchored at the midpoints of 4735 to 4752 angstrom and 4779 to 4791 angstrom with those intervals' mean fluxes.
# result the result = 0.03 mag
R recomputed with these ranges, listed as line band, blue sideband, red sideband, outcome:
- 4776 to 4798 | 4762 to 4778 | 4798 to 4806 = 2.3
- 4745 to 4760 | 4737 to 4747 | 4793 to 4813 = 0.5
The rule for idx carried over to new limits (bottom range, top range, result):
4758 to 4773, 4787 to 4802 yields 1.05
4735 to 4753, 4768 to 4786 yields 0.77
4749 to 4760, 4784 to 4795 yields 0.88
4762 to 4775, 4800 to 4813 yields 1.13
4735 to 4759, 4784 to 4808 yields 0.92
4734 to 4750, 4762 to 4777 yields 0.82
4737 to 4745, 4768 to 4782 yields 0.76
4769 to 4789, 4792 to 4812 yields 1.23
